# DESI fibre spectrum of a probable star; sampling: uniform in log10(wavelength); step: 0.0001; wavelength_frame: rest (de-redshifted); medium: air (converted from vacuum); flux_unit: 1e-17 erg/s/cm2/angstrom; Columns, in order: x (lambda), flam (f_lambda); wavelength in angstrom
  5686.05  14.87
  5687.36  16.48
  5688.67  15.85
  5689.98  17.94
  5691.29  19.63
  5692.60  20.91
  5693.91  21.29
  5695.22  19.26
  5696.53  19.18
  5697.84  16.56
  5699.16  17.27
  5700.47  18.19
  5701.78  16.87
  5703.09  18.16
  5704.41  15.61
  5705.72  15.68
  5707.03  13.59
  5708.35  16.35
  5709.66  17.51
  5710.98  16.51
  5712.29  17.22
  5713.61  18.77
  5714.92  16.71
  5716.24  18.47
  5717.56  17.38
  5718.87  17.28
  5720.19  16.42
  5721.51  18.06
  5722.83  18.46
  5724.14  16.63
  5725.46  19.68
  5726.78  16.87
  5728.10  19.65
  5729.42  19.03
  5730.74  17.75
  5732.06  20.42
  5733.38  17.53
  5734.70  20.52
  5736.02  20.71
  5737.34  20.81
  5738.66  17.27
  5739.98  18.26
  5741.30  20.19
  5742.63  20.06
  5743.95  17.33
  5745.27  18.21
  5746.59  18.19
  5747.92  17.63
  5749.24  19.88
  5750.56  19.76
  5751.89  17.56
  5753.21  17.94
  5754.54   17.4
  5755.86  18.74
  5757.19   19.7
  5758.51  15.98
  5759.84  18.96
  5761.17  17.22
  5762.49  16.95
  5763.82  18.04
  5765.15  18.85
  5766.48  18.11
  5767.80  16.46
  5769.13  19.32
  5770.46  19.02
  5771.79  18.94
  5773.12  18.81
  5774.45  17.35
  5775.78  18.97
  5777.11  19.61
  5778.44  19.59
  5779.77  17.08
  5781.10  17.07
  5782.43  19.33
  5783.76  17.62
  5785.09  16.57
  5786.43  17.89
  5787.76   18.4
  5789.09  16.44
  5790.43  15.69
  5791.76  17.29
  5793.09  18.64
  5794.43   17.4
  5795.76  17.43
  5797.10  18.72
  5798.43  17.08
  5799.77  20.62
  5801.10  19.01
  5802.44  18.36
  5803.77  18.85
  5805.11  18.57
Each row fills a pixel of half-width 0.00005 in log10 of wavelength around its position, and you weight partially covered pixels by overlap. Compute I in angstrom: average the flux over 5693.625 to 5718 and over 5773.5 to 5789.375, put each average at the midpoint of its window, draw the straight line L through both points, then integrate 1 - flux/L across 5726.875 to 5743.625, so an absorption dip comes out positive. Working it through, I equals -1.5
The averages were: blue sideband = 17.3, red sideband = 18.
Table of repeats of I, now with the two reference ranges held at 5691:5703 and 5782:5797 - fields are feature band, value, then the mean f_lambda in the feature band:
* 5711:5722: 0.6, 17.5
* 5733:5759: -0.9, 18.7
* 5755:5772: -0.3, 18.1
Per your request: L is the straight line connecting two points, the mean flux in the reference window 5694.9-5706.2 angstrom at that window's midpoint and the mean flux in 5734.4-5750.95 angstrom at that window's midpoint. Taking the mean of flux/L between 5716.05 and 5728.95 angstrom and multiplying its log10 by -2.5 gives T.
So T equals 0.02 mag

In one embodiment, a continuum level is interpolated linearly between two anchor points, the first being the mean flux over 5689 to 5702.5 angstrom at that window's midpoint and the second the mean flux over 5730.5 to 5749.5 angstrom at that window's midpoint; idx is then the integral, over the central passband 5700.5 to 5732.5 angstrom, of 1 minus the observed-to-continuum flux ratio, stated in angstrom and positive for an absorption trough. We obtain 2.31 angstrom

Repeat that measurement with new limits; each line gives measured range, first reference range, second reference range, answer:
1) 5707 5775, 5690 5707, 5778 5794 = -1.5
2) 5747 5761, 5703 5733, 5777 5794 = -0.6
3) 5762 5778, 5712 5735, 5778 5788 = -0.4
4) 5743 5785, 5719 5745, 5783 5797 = -0.6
